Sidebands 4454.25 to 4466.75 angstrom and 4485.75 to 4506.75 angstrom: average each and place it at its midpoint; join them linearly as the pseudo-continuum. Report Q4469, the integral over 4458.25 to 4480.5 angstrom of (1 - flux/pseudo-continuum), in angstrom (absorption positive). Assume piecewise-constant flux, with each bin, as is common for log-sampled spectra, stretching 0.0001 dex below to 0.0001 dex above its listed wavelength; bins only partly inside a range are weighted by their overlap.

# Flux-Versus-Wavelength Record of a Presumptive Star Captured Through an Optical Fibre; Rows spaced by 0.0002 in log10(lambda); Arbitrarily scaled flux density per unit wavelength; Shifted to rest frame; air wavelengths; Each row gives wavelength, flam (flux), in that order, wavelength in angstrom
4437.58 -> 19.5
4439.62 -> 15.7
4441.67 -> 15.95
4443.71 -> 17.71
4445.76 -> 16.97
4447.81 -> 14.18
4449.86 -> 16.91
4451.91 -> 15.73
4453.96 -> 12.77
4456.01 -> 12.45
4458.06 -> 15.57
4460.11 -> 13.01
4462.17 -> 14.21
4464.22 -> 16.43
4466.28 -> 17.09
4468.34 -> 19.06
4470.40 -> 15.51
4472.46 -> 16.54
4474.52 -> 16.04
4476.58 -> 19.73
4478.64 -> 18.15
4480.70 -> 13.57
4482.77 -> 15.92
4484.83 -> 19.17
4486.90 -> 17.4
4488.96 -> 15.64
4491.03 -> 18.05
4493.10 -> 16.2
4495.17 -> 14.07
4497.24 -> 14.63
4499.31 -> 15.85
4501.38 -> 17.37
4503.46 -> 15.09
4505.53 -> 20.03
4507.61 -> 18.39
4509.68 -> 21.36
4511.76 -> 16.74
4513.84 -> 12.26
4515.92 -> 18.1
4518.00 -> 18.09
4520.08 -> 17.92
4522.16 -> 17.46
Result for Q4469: -2.0 angstrom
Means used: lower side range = 14.6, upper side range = 16.5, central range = 16.4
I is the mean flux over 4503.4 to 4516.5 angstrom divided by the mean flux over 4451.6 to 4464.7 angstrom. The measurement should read 1.24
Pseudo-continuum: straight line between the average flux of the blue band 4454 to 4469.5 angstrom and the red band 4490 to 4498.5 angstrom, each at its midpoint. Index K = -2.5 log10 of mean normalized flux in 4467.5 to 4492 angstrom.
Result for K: -0.10 mag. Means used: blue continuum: 15.2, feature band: 17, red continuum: 15.7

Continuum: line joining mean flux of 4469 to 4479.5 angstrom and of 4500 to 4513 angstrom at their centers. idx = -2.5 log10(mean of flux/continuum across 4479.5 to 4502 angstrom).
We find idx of 0.09 mag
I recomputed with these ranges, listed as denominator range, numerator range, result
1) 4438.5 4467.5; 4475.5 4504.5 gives 1.07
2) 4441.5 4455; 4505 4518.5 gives 1.13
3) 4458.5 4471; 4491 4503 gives 1.00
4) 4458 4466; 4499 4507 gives 1.16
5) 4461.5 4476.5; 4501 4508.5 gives 1.06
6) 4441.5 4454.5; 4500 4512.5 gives 1.14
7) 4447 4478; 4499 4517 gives 1.10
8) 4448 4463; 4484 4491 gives 1.21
